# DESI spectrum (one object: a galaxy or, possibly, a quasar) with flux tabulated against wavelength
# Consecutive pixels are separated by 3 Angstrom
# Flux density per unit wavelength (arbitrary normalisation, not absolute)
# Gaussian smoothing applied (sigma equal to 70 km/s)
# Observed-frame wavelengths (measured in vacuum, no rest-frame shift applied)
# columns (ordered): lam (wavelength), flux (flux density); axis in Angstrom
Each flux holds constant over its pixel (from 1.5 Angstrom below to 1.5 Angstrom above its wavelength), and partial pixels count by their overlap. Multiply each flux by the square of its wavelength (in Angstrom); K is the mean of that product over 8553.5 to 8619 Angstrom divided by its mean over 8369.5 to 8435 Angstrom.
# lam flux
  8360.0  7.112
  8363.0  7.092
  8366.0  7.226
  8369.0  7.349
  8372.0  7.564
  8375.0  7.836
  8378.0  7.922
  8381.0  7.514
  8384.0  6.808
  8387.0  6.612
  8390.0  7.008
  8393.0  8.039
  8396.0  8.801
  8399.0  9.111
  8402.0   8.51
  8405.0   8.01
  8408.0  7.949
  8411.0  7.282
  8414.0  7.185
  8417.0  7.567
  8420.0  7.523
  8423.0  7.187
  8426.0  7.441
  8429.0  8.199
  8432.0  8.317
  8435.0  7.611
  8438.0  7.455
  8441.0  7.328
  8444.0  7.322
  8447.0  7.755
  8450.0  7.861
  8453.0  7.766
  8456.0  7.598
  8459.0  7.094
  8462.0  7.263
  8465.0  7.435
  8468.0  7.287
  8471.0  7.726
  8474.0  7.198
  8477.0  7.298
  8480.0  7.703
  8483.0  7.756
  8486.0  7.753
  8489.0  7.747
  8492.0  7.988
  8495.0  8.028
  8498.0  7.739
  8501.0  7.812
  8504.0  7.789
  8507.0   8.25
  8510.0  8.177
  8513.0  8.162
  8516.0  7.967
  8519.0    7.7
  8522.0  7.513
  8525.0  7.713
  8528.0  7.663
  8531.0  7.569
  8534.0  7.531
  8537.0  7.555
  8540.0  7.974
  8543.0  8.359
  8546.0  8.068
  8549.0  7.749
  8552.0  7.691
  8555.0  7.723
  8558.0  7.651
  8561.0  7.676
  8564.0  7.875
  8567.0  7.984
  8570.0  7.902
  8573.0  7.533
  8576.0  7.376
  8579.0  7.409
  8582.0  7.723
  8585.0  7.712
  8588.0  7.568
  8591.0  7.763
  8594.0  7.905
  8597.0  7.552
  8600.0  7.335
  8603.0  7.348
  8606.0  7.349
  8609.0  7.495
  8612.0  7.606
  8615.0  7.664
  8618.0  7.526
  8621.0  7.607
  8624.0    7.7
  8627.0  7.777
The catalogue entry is 1.0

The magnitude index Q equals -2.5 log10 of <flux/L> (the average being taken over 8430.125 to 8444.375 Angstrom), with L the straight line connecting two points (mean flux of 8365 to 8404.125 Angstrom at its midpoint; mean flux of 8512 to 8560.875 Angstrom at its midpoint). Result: 0.01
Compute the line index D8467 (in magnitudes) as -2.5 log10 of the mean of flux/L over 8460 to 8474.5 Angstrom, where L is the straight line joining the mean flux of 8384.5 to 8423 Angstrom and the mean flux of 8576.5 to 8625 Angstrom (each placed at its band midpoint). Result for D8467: 0.04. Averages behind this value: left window 7.75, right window 7.57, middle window 7.38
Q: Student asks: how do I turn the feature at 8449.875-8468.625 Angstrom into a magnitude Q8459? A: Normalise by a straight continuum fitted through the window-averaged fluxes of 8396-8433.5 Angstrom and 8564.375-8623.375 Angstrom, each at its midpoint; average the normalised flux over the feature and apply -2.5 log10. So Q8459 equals 0.05 mag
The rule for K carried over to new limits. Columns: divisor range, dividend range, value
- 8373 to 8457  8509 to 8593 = 1.04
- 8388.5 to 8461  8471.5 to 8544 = 1.03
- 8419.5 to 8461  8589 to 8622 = 1.03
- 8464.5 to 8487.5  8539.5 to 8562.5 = 1.06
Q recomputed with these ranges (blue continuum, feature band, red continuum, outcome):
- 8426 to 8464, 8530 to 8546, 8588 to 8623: -0.034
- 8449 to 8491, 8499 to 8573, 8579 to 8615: -0.039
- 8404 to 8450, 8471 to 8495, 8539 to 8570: 0.009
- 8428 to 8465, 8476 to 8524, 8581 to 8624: -0.033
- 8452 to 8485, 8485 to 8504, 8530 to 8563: -0.038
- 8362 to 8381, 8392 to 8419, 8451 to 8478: -0.079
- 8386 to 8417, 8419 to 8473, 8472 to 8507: 0.033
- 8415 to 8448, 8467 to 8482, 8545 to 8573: 0.030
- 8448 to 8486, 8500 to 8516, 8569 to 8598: -0.067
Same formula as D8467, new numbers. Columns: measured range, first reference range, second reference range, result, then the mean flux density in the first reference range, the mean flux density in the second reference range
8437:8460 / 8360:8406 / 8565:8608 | 0.02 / 7.67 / 7.61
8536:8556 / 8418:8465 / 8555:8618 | -0.04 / 7.58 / 7.62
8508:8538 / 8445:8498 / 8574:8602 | -0.02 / 7.6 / 7.59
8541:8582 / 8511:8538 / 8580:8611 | -0.02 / 7.72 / 7.57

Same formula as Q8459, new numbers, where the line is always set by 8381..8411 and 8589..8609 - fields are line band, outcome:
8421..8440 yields 0.012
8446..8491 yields 0.024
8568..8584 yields -0.005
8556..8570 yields -0.030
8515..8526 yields -0.009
